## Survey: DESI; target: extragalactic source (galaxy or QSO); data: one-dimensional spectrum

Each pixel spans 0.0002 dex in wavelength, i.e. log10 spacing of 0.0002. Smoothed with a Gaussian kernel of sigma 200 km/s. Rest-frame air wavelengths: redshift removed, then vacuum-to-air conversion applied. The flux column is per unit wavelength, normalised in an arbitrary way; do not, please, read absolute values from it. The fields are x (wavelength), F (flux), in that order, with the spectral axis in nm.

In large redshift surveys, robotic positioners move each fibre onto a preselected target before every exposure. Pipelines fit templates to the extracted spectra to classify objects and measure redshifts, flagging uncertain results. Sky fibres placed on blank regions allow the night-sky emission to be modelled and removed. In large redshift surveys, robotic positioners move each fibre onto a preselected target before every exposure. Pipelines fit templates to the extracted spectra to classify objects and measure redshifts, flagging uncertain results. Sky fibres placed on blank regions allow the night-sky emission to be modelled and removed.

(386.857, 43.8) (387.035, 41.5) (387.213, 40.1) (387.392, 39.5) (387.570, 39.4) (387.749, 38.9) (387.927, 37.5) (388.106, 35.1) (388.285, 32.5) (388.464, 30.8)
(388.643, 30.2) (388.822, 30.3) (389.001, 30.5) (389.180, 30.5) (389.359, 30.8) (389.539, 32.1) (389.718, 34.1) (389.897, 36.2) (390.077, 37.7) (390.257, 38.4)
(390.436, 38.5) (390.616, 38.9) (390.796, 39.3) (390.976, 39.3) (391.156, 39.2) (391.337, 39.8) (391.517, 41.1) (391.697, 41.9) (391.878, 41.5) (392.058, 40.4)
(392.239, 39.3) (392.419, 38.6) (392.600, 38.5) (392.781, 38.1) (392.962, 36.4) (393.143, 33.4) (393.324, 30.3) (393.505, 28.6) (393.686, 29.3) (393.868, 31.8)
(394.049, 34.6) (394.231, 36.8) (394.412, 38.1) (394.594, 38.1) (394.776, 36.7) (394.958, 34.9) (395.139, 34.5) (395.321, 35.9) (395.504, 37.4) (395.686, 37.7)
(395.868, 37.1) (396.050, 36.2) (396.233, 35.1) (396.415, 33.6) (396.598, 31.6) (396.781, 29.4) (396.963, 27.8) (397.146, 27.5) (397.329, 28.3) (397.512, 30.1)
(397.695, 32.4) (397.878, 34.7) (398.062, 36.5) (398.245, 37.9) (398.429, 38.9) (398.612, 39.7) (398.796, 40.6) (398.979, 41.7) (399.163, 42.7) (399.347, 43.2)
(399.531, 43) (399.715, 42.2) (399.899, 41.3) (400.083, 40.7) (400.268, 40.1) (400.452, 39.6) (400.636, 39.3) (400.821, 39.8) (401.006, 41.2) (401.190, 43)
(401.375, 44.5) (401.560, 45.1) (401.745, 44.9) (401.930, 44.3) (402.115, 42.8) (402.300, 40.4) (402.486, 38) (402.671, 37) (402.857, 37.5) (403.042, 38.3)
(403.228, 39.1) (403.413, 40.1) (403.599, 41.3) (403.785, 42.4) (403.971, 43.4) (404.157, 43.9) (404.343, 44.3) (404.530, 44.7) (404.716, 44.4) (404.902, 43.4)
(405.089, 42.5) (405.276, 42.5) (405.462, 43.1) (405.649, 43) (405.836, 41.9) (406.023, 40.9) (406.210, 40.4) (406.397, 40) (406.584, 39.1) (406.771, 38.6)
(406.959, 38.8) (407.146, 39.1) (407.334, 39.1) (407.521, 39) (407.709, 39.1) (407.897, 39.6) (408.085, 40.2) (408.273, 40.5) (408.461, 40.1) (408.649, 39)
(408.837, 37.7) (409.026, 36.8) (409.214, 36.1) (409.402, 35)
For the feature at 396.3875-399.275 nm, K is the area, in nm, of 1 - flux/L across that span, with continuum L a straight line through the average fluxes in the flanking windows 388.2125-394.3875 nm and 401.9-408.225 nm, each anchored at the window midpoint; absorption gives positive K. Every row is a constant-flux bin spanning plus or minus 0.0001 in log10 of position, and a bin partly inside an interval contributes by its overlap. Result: 0.26 nm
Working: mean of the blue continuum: 35.6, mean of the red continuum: 40.9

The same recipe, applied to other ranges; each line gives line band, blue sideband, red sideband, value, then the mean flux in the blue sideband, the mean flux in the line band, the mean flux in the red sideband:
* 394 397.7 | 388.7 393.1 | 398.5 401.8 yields 0.516 nm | 37.1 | 34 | 41.8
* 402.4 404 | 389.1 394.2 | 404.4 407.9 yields 0.023 nm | 36.4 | 39.6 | 41.1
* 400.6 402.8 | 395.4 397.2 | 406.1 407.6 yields -0.316 nm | 33.5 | 41.7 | 39.3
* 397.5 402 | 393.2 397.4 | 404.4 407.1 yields -0.416 nm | 33.6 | 40.5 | 41.6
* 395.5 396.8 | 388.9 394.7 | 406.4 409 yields 0.077 nm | 36.3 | 34.9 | 39.2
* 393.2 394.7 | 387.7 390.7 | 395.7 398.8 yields 0.024 nm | 34.2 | 33.5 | 33.9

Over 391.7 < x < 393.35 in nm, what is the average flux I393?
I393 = 37.9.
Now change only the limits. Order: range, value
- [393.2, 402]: 37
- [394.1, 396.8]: 35.7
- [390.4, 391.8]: 39.8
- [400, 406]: 41.8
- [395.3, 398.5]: 33.7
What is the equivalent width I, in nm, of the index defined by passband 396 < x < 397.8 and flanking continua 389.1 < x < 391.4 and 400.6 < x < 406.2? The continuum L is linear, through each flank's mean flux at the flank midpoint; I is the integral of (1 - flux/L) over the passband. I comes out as 0.37 nm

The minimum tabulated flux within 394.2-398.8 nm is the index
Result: 27.5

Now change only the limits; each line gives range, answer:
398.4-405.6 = 37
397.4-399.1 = 30.1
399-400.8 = 39.3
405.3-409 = 37.7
